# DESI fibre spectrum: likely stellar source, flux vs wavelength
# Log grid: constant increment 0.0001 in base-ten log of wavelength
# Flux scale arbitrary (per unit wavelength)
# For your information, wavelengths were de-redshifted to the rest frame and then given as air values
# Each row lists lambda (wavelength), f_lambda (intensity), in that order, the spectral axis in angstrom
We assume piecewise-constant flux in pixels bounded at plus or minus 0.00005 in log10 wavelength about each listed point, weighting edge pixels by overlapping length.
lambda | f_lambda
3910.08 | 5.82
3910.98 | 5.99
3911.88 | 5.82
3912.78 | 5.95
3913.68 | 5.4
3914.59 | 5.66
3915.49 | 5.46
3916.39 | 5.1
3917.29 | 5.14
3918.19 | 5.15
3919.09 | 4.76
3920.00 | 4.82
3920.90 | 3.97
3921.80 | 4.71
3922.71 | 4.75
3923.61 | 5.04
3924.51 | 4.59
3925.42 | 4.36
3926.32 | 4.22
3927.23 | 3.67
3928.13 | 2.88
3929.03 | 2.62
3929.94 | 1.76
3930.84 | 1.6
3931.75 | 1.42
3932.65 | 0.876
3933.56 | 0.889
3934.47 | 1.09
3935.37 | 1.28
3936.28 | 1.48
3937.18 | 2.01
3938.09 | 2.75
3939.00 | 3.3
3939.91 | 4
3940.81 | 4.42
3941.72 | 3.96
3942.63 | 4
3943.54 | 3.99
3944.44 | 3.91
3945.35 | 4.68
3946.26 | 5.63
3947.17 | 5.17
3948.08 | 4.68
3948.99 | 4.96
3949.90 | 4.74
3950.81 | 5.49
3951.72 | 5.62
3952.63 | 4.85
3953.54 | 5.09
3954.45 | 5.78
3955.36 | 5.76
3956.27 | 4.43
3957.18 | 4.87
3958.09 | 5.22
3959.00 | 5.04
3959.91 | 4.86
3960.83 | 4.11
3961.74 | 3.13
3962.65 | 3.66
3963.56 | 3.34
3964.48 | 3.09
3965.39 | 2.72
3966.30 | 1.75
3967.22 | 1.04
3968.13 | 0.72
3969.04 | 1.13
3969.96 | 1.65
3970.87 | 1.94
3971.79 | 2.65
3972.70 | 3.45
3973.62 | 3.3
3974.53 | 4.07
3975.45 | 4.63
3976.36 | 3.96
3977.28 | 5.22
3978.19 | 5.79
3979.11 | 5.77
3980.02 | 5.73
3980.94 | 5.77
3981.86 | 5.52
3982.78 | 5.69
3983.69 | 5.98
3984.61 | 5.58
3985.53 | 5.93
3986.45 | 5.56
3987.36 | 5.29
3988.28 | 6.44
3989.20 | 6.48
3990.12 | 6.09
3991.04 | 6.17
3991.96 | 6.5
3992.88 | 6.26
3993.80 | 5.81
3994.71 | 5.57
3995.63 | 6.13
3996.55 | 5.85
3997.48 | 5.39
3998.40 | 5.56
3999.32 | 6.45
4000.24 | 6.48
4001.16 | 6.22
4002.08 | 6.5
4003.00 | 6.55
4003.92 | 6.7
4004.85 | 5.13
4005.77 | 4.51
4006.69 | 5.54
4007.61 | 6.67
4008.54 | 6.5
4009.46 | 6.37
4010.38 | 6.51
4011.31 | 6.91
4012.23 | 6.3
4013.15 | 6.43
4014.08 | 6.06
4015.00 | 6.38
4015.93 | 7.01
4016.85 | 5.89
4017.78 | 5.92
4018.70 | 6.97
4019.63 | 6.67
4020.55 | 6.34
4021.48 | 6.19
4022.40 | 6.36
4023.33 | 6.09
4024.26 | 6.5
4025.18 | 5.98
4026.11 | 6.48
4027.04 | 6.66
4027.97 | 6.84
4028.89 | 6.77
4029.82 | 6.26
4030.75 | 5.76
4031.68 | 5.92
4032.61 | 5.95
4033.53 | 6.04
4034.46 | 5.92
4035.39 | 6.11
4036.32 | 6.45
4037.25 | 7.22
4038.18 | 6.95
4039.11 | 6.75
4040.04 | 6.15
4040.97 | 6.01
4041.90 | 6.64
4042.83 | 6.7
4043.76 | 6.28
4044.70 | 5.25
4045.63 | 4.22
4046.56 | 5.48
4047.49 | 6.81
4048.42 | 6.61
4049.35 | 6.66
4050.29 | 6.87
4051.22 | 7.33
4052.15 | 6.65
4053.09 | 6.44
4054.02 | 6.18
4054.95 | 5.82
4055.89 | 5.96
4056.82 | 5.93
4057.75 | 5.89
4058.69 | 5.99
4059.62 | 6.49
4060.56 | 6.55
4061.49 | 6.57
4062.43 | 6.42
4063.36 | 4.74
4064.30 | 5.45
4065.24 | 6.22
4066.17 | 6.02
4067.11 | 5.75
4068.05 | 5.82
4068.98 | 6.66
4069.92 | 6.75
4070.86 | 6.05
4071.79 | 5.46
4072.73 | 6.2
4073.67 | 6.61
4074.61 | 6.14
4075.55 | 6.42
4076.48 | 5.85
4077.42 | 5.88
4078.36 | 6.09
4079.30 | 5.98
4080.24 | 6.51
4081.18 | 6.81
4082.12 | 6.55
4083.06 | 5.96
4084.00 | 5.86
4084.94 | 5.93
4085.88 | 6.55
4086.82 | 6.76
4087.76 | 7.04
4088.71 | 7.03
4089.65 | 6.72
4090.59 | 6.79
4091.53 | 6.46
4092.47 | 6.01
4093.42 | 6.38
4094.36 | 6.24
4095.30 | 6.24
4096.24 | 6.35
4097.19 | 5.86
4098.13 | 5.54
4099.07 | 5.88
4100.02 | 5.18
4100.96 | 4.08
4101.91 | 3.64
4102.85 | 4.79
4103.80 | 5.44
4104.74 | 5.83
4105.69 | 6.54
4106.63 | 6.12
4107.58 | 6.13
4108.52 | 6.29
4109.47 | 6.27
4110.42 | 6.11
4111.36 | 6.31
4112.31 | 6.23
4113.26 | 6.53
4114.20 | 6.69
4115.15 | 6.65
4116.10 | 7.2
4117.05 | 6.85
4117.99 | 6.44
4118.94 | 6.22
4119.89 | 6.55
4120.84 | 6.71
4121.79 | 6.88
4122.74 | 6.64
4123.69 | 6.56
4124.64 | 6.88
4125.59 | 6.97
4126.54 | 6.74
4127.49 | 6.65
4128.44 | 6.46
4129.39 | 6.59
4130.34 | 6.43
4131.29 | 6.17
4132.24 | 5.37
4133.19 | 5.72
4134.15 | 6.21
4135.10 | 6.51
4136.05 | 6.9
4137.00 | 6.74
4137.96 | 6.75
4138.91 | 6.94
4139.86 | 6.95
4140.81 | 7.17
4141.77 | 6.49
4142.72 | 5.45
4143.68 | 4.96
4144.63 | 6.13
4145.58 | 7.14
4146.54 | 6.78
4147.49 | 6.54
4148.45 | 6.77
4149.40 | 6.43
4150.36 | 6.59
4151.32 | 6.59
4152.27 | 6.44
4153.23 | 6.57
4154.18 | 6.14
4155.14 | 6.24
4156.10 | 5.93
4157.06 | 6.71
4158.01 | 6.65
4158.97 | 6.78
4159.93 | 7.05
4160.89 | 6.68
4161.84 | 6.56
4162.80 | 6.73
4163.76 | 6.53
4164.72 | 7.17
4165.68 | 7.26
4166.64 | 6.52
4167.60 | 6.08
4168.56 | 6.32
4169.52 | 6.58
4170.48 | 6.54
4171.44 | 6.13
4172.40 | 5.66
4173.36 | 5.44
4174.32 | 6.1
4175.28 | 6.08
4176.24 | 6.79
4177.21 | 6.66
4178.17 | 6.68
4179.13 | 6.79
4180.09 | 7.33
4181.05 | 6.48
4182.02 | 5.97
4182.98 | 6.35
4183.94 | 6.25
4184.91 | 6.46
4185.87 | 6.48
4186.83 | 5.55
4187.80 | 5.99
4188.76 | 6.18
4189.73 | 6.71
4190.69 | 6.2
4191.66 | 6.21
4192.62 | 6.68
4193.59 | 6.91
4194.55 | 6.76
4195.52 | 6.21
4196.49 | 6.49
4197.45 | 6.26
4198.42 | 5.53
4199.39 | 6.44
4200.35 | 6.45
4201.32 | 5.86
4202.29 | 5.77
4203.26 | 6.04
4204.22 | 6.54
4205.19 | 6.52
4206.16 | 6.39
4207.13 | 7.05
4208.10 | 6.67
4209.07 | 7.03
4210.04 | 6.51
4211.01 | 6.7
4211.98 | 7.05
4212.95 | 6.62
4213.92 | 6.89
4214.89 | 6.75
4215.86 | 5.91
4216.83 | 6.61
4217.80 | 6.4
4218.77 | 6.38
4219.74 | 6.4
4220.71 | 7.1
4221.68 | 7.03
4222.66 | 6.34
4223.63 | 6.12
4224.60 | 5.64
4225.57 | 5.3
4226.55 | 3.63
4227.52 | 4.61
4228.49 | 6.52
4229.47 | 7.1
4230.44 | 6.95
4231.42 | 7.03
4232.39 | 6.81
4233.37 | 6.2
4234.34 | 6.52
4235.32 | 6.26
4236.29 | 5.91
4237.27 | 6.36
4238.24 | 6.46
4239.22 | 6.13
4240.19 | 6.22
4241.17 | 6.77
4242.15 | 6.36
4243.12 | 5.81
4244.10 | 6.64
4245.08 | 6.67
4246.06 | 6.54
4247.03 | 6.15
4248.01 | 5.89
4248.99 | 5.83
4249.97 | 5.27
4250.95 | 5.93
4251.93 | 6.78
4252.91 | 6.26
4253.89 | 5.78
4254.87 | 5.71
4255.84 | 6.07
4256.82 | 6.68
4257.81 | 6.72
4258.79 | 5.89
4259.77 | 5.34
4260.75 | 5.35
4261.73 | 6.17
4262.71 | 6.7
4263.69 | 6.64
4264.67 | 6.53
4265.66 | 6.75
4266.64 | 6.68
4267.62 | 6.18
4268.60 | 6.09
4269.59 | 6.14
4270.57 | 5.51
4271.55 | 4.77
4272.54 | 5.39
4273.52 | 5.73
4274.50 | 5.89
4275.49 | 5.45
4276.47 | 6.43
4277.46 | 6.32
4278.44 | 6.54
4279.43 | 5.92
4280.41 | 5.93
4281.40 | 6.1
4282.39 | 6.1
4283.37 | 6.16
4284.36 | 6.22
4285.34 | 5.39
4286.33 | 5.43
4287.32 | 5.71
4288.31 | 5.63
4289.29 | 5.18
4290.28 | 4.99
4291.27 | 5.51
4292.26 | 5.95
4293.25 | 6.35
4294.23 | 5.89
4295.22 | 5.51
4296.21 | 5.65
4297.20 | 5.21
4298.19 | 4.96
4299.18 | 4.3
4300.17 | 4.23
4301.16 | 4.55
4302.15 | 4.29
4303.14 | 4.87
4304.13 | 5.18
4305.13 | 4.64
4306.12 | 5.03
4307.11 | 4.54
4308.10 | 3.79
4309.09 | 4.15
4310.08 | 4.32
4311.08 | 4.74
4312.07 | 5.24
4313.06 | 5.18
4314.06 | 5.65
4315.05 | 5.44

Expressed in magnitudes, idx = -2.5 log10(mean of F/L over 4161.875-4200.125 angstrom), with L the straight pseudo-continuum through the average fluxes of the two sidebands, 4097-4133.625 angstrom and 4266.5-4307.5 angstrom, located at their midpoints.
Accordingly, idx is -0.08 mag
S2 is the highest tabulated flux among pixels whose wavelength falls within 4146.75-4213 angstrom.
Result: 7.33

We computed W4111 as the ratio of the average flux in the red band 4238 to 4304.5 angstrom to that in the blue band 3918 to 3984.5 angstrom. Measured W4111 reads 1.5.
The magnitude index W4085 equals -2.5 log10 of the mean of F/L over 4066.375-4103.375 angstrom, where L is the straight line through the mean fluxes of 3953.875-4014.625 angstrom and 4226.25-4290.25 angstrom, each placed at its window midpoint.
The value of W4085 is -0.12 mag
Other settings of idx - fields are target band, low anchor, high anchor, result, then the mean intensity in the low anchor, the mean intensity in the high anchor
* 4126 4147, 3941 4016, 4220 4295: -0.147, 5.02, 6.06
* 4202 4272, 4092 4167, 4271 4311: -0.106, 6.35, 5.35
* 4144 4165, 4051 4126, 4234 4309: -0.090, 6.2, 5.8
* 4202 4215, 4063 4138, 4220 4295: -0.086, 6.22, 6.06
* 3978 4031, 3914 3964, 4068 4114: -0.241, 4.02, 6.11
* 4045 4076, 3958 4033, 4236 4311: -0.133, 5.35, 5.74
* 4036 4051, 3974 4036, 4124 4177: -0.033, 6.02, 6.47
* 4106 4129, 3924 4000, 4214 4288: -0.240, 4.21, 6.14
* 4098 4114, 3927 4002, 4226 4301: -0.132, 4.27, 5.96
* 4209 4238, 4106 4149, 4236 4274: -0.023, 6.49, 6.12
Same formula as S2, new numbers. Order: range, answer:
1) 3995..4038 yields 7.22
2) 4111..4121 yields 7.2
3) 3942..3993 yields 6.5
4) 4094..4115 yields 6.69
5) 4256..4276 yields 6.75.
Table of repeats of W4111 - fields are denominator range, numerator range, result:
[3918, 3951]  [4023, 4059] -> 1.75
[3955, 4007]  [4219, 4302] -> 1.24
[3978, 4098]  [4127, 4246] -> 1.03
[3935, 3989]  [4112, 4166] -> 1.56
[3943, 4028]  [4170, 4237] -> 1.21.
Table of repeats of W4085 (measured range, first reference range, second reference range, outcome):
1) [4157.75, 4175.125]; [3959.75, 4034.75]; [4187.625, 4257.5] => -0.069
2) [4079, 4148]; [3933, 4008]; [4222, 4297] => -0.190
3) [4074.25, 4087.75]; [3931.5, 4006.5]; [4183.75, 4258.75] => -0.184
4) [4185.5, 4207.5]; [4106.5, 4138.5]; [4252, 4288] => -0.009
